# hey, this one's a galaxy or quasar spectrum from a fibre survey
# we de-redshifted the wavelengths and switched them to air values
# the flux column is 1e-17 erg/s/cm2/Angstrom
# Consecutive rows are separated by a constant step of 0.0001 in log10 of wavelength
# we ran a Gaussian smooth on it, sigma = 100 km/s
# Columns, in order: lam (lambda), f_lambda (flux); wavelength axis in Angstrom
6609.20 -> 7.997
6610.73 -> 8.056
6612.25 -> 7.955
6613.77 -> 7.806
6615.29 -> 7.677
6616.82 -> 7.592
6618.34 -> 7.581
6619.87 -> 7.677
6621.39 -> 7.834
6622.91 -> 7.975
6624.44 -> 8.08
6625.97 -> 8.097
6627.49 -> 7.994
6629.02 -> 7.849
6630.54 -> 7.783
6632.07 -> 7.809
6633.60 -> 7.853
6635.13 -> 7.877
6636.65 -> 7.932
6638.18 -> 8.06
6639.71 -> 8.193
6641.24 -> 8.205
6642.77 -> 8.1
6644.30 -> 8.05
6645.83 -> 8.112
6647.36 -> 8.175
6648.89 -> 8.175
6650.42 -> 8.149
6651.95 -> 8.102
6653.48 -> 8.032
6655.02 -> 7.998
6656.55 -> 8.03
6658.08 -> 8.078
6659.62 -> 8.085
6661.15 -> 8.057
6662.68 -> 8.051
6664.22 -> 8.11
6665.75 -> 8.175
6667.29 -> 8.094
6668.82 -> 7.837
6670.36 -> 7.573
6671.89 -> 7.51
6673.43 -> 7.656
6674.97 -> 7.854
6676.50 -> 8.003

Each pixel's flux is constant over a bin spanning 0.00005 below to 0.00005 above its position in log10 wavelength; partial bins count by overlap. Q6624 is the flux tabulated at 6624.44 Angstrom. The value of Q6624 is 8.08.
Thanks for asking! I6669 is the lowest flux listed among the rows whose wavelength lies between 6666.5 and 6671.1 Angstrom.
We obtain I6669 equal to 7.573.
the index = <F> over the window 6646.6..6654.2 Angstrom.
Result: 8.13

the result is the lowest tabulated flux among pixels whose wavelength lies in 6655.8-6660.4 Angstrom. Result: 8.03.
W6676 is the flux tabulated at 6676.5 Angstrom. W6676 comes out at 8.003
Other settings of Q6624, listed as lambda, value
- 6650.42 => 8.149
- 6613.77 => 7.806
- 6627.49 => 7.994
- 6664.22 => 8.11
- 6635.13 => 7.877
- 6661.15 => 8.057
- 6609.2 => 7.997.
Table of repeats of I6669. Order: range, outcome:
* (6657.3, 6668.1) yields 8.051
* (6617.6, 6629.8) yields 7.581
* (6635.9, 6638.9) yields 7.932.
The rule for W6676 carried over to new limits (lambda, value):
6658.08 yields 8.078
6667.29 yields 8.094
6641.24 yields 8.205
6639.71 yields 8.193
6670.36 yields 7.573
